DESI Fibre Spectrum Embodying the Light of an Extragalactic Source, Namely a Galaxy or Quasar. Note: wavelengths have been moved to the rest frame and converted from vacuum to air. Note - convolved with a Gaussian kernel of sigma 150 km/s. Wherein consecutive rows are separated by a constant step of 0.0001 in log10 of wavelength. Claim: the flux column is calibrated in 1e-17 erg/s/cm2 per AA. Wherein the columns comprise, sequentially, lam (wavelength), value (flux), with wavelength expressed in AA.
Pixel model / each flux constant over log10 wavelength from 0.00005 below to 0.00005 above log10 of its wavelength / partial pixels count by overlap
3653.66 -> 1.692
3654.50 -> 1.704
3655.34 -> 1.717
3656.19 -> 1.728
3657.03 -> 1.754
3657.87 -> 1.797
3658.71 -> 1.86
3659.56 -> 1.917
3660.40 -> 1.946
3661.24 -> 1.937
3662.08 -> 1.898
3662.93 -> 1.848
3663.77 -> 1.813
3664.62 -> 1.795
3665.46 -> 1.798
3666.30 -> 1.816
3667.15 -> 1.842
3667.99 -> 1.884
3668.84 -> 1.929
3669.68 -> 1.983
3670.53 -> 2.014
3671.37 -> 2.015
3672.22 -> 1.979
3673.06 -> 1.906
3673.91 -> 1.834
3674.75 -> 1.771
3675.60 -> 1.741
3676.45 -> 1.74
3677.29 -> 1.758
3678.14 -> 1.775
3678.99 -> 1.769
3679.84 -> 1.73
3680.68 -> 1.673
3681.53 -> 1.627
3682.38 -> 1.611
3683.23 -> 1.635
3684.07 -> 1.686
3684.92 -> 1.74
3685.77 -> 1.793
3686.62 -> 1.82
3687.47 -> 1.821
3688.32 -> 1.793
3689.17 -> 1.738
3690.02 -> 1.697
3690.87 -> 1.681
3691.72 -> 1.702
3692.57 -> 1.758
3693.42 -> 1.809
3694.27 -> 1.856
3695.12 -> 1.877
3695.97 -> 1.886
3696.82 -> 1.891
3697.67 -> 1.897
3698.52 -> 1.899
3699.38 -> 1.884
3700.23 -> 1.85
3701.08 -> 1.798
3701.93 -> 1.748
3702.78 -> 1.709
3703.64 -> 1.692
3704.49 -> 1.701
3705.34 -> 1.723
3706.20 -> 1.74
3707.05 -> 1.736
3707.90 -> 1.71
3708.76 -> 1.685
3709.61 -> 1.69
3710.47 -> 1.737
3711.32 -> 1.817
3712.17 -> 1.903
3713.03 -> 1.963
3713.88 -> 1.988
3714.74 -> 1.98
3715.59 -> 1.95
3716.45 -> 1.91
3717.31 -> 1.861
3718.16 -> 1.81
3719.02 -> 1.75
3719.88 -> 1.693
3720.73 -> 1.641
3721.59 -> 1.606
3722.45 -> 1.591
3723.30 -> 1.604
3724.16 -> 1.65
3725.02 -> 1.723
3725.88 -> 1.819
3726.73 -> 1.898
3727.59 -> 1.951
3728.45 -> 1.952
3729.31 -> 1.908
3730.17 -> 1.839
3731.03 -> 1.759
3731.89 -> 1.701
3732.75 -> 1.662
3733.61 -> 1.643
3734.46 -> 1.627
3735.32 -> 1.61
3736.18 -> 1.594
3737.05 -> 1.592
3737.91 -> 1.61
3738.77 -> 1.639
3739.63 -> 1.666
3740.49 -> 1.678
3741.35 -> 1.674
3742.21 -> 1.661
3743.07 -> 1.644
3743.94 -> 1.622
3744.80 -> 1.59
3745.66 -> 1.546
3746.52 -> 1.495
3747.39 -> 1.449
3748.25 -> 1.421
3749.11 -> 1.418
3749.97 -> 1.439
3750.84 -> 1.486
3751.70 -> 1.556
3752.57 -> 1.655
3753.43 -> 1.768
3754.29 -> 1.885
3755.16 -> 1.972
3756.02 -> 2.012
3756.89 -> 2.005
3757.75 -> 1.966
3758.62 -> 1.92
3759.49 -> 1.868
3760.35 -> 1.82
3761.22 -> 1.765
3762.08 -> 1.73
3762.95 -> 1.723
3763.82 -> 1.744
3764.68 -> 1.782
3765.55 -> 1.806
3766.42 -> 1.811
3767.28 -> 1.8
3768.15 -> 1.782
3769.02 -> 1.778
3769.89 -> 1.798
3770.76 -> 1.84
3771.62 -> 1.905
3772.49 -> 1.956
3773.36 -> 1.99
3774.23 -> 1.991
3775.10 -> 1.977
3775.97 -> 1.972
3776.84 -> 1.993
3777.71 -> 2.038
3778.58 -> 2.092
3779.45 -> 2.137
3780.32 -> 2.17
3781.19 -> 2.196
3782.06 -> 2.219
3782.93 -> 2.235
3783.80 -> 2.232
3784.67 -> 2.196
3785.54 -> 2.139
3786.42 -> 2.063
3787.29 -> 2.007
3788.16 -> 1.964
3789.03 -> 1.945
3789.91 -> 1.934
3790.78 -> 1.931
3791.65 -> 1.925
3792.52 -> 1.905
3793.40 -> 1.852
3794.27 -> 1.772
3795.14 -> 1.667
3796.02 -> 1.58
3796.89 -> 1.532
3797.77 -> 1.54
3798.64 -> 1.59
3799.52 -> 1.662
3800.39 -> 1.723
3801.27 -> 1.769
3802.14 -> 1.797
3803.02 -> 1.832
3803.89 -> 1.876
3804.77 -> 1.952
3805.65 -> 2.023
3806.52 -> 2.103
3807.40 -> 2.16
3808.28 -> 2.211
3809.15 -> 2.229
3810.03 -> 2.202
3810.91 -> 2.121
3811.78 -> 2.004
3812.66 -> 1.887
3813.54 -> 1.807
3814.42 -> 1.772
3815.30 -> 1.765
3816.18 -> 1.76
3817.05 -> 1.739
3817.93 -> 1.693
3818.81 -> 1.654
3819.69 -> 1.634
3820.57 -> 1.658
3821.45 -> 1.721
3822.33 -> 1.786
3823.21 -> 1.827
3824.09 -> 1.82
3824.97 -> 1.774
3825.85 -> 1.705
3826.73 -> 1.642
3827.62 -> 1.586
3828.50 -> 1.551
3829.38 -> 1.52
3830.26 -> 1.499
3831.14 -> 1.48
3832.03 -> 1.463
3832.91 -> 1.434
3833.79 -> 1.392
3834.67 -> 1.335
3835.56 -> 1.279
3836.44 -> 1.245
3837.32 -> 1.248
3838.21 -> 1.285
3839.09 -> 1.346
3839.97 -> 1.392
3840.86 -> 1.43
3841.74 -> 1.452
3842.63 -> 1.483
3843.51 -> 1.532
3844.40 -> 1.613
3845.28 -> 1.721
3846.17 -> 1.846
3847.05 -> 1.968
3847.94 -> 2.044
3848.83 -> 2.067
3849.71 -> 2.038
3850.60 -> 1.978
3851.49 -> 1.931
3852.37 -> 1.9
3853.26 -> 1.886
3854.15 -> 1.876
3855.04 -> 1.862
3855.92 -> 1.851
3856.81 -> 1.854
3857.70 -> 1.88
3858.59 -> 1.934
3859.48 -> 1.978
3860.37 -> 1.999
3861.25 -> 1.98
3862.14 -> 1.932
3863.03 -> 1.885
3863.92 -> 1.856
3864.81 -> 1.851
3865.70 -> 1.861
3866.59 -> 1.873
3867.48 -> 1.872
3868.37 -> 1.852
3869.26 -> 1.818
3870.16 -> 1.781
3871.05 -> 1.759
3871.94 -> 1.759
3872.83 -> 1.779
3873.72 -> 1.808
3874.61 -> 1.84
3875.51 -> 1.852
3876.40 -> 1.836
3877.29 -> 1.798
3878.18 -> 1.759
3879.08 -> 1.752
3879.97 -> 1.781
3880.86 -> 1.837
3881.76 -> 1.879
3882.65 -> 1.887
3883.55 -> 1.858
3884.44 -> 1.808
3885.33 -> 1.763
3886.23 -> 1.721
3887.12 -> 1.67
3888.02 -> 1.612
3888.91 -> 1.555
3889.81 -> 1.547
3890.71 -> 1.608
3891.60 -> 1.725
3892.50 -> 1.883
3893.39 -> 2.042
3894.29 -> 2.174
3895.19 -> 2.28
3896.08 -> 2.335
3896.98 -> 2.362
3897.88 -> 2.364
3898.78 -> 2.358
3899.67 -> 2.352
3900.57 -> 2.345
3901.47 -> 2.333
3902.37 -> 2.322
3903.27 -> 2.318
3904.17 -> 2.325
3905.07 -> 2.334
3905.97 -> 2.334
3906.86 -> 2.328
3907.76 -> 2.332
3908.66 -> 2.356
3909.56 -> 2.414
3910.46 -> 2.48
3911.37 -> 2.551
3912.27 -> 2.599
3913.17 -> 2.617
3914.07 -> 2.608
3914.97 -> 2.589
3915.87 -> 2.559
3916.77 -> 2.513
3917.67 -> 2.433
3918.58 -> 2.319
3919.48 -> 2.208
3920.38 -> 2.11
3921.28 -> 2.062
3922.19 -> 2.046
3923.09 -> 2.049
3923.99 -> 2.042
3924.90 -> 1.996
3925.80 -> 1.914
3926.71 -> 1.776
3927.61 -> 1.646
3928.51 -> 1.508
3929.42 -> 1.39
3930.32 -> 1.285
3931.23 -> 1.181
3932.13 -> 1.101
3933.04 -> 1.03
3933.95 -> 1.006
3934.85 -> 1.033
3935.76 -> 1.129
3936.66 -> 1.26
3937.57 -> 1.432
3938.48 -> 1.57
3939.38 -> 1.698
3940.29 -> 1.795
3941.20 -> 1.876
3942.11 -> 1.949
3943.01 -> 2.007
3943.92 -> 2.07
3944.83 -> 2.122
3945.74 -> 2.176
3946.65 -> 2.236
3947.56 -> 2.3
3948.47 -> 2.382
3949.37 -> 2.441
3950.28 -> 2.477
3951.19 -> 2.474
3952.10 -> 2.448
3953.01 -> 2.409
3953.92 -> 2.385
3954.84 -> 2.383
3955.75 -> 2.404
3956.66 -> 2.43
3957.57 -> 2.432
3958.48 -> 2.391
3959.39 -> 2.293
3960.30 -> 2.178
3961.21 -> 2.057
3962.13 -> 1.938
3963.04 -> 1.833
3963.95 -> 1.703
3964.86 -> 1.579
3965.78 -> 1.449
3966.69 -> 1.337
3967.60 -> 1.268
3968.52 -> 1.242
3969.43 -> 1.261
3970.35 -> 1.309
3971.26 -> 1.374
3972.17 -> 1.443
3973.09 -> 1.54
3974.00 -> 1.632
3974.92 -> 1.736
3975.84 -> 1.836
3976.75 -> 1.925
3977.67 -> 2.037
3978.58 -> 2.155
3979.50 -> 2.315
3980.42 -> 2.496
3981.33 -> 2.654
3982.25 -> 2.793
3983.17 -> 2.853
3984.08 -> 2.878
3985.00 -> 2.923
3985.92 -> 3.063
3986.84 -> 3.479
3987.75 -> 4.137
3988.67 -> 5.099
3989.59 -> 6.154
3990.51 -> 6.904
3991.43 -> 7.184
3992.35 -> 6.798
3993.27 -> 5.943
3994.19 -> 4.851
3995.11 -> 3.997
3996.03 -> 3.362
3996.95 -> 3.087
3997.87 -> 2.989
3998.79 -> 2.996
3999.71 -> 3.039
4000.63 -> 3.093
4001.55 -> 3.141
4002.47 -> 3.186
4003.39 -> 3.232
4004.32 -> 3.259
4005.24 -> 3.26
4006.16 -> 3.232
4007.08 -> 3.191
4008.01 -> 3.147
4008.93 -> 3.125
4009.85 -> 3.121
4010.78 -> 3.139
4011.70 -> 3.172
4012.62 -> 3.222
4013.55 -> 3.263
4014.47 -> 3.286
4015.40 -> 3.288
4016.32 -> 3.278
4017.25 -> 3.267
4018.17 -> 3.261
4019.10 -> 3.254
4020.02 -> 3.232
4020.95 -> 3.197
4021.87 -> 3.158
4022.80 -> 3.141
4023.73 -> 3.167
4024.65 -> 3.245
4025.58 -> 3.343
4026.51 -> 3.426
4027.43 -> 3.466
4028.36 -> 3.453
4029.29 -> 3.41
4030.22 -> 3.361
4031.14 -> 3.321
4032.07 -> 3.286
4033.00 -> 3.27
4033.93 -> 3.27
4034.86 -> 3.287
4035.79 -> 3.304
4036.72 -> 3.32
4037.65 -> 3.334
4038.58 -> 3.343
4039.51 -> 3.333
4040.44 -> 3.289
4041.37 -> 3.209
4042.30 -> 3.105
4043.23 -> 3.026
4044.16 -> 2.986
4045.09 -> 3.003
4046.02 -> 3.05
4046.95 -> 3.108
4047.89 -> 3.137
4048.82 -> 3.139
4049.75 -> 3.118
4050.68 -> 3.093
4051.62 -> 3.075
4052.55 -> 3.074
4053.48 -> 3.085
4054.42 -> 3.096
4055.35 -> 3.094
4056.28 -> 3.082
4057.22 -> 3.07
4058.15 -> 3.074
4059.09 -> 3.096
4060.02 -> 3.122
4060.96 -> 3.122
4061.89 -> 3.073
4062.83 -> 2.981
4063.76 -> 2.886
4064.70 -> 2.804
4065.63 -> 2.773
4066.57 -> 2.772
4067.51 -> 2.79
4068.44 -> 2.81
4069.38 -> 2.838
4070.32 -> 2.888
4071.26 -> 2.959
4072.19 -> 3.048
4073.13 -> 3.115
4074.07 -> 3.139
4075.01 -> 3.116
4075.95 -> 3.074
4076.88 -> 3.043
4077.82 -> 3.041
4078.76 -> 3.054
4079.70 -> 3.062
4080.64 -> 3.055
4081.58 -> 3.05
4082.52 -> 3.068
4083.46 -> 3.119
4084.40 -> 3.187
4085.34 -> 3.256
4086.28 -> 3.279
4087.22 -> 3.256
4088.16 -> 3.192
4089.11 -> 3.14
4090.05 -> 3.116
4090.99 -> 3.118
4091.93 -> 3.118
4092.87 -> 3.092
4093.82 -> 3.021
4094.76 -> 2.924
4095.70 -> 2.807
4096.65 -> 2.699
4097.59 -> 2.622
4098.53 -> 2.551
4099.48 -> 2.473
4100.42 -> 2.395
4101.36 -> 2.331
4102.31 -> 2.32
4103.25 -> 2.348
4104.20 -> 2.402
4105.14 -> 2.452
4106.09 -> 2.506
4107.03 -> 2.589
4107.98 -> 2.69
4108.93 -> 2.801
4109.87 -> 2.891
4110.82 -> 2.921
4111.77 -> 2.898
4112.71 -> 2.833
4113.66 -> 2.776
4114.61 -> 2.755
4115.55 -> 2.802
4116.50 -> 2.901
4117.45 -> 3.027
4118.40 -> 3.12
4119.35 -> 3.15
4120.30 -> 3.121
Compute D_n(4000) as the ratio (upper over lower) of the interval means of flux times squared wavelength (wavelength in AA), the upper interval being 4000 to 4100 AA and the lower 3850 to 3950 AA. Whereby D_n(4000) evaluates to 1.72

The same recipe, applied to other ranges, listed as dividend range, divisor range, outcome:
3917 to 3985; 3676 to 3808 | 1.19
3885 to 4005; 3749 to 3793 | 1.37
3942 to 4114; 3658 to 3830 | 1.88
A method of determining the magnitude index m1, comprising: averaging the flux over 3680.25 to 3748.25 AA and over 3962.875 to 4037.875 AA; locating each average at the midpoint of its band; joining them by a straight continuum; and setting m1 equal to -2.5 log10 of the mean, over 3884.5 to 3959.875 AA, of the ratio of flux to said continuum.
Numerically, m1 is 0.307 mag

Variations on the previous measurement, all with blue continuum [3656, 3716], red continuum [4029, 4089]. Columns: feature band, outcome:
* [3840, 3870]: 0.29 mag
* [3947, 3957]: 0.14 mag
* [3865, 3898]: 0.32 mag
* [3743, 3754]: 0.29 mag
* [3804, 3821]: 0.17 mag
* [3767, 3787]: 0.05 mag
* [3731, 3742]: 0.20 mag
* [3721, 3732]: 0.11 mag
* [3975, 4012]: -0.22 mag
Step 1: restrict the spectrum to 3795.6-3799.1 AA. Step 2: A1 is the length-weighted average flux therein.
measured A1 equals 1.56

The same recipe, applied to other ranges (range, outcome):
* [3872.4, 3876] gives 1.82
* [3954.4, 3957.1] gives 2.41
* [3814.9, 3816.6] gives 1.76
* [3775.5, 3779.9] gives 2.05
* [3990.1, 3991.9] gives 7.04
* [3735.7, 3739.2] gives 1.61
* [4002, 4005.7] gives 3.23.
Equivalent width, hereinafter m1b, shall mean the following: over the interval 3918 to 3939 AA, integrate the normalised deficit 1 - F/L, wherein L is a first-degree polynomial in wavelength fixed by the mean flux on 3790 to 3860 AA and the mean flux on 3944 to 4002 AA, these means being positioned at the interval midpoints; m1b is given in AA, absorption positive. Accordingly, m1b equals 7.1 AA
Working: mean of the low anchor 1.75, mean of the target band 1.62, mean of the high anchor 2.75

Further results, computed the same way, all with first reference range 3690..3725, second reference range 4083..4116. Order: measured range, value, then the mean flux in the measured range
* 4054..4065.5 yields -1.4 AA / 3.04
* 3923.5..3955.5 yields 7.6 AA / 1.83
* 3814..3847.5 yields 8.4 AA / 1.58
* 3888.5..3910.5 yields 1.0 AA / 2.19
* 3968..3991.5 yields -2.6 AA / 2.79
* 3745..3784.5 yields 1.8 AA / 1.85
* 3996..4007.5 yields -2.7 AA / 3.15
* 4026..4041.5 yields -4.1 AA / 3.34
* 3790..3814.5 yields 1.9 AA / 1.88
